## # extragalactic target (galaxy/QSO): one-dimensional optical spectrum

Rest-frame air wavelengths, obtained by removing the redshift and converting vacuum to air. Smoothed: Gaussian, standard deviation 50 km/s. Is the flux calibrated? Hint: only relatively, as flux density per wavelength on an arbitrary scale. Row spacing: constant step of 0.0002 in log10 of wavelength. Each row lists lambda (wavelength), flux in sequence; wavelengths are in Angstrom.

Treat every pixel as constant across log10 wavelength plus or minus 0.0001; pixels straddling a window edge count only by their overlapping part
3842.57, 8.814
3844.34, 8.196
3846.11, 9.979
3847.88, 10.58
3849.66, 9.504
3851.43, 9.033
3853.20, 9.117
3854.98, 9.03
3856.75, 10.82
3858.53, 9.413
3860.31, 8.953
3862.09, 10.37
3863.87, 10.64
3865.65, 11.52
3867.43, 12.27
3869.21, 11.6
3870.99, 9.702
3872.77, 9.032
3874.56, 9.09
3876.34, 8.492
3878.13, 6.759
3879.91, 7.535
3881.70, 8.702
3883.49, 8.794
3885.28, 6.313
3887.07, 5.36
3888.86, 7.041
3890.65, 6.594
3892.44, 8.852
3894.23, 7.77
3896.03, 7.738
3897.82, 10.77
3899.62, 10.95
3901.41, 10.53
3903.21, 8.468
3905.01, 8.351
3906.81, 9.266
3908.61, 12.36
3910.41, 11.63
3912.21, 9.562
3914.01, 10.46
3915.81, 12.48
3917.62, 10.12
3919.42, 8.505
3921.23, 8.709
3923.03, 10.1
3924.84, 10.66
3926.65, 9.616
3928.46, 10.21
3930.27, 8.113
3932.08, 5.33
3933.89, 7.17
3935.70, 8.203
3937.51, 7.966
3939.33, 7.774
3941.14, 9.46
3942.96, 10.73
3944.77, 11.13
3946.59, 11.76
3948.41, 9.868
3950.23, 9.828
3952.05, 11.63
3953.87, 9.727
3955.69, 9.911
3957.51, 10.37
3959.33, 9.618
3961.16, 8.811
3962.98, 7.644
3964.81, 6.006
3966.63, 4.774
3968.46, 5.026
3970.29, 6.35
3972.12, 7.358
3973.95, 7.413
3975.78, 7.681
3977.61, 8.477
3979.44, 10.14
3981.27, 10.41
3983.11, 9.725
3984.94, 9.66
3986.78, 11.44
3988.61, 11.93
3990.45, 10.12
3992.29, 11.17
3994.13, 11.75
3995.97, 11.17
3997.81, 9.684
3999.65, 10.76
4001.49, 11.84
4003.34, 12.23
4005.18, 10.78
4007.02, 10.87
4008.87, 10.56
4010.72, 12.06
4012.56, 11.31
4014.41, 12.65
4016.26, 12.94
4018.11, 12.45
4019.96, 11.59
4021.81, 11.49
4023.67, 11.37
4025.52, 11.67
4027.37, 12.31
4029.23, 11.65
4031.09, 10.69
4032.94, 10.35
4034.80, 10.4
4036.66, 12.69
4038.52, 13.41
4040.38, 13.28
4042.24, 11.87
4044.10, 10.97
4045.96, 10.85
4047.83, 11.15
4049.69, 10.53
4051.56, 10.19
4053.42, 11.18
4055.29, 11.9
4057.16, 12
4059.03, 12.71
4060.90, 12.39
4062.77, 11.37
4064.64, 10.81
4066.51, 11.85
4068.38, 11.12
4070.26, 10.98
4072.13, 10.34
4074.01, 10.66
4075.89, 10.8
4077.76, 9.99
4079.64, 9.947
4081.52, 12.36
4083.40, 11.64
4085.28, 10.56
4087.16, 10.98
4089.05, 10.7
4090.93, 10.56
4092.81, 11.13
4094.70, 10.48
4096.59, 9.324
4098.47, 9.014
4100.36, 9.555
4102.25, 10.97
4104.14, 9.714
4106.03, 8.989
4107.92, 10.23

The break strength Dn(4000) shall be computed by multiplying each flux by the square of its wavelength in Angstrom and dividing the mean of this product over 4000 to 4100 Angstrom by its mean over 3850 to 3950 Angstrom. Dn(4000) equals 1.3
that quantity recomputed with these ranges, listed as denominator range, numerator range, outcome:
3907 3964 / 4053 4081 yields 1.24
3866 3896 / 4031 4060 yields 1.49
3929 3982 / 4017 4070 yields 1.41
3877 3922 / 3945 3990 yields 1.04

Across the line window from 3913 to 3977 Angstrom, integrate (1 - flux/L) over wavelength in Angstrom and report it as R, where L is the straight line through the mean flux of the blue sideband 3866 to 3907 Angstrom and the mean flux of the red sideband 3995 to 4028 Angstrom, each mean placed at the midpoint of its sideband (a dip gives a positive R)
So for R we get 7.2 Angstrom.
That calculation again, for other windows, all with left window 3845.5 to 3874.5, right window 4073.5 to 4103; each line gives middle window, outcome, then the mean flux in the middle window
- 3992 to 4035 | -4.32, 11.4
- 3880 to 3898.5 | 4.35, 7.75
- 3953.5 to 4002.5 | 5.18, 9.22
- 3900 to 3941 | 3.32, 9.37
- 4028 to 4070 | -4.25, 11.5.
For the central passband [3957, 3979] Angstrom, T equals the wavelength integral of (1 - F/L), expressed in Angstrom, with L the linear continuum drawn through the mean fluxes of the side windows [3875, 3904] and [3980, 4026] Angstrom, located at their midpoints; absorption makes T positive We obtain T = 6.0 Angstrom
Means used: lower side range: 8.18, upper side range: 11.3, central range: 7.46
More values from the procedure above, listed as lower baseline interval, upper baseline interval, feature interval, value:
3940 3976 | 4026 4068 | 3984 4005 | -2.42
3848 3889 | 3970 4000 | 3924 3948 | 1.05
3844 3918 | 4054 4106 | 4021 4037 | -1.35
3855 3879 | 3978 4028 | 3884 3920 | 3.77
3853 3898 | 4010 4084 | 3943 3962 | -0.44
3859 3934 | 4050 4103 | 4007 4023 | -2.30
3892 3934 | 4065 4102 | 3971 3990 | 1.08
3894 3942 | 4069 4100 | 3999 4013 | -1.83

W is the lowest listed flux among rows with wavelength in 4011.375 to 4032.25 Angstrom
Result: 10.69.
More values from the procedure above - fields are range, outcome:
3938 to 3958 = 7.774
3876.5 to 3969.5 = 4.774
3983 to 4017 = 9.66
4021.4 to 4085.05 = 9.947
